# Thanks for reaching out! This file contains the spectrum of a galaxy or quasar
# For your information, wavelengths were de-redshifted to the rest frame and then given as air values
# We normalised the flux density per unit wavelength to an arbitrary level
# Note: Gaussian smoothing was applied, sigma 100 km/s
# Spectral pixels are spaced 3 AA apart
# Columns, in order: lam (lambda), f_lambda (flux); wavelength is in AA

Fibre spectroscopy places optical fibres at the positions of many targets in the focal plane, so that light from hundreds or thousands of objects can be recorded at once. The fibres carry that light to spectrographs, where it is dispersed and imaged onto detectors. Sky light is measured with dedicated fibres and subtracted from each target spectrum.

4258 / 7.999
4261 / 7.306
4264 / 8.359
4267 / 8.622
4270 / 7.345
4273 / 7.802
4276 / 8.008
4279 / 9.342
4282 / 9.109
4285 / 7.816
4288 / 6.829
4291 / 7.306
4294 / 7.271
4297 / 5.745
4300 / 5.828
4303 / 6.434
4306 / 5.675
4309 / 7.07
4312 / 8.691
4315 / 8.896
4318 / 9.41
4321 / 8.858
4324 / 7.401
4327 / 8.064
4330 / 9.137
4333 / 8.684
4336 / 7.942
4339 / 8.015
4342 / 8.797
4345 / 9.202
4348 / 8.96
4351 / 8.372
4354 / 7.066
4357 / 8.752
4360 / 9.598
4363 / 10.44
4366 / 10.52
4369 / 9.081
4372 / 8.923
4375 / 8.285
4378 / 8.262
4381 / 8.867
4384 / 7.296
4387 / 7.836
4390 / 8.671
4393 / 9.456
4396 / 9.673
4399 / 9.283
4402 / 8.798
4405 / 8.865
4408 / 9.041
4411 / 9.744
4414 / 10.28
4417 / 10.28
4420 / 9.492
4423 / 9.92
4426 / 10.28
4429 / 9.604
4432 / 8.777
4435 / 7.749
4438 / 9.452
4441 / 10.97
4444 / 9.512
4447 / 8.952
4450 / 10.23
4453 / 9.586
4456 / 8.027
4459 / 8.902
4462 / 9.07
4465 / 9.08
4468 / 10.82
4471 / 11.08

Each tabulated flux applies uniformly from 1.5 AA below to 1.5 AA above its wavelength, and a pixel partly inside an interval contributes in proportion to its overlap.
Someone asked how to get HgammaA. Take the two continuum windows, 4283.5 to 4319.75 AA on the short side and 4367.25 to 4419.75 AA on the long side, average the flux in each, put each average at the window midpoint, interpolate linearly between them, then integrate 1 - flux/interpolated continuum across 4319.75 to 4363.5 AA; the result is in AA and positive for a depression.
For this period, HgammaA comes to -3.1 AA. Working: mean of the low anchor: 7.26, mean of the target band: 8.58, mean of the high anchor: 9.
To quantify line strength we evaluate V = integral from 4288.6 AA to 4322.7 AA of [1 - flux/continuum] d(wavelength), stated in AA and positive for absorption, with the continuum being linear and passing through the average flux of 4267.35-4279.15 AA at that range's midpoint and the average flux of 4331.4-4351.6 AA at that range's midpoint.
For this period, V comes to 3.8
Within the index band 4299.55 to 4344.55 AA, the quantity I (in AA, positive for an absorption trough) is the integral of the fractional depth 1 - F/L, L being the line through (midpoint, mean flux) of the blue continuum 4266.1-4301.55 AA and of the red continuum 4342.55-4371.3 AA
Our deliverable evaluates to 2.0 AA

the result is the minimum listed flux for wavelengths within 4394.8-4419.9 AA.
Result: 8.798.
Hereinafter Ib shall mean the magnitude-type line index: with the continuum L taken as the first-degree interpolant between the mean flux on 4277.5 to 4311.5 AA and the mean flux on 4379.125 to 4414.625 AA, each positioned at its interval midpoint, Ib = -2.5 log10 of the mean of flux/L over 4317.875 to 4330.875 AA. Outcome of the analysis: -0.10 mag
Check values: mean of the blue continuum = 7.18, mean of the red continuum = 8.94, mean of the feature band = 8.46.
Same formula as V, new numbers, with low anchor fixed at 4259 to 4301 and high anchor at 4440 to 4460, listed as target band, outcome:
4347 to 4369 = -1.6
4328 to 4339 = -0.4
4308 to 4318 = -0.6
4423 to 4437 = 0.0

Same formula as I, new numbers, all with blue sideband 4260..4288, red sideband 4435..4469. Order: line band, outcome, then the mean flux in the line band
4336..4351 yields 0.0 AA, 8.63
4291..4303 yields 2.7 AA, 6.43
